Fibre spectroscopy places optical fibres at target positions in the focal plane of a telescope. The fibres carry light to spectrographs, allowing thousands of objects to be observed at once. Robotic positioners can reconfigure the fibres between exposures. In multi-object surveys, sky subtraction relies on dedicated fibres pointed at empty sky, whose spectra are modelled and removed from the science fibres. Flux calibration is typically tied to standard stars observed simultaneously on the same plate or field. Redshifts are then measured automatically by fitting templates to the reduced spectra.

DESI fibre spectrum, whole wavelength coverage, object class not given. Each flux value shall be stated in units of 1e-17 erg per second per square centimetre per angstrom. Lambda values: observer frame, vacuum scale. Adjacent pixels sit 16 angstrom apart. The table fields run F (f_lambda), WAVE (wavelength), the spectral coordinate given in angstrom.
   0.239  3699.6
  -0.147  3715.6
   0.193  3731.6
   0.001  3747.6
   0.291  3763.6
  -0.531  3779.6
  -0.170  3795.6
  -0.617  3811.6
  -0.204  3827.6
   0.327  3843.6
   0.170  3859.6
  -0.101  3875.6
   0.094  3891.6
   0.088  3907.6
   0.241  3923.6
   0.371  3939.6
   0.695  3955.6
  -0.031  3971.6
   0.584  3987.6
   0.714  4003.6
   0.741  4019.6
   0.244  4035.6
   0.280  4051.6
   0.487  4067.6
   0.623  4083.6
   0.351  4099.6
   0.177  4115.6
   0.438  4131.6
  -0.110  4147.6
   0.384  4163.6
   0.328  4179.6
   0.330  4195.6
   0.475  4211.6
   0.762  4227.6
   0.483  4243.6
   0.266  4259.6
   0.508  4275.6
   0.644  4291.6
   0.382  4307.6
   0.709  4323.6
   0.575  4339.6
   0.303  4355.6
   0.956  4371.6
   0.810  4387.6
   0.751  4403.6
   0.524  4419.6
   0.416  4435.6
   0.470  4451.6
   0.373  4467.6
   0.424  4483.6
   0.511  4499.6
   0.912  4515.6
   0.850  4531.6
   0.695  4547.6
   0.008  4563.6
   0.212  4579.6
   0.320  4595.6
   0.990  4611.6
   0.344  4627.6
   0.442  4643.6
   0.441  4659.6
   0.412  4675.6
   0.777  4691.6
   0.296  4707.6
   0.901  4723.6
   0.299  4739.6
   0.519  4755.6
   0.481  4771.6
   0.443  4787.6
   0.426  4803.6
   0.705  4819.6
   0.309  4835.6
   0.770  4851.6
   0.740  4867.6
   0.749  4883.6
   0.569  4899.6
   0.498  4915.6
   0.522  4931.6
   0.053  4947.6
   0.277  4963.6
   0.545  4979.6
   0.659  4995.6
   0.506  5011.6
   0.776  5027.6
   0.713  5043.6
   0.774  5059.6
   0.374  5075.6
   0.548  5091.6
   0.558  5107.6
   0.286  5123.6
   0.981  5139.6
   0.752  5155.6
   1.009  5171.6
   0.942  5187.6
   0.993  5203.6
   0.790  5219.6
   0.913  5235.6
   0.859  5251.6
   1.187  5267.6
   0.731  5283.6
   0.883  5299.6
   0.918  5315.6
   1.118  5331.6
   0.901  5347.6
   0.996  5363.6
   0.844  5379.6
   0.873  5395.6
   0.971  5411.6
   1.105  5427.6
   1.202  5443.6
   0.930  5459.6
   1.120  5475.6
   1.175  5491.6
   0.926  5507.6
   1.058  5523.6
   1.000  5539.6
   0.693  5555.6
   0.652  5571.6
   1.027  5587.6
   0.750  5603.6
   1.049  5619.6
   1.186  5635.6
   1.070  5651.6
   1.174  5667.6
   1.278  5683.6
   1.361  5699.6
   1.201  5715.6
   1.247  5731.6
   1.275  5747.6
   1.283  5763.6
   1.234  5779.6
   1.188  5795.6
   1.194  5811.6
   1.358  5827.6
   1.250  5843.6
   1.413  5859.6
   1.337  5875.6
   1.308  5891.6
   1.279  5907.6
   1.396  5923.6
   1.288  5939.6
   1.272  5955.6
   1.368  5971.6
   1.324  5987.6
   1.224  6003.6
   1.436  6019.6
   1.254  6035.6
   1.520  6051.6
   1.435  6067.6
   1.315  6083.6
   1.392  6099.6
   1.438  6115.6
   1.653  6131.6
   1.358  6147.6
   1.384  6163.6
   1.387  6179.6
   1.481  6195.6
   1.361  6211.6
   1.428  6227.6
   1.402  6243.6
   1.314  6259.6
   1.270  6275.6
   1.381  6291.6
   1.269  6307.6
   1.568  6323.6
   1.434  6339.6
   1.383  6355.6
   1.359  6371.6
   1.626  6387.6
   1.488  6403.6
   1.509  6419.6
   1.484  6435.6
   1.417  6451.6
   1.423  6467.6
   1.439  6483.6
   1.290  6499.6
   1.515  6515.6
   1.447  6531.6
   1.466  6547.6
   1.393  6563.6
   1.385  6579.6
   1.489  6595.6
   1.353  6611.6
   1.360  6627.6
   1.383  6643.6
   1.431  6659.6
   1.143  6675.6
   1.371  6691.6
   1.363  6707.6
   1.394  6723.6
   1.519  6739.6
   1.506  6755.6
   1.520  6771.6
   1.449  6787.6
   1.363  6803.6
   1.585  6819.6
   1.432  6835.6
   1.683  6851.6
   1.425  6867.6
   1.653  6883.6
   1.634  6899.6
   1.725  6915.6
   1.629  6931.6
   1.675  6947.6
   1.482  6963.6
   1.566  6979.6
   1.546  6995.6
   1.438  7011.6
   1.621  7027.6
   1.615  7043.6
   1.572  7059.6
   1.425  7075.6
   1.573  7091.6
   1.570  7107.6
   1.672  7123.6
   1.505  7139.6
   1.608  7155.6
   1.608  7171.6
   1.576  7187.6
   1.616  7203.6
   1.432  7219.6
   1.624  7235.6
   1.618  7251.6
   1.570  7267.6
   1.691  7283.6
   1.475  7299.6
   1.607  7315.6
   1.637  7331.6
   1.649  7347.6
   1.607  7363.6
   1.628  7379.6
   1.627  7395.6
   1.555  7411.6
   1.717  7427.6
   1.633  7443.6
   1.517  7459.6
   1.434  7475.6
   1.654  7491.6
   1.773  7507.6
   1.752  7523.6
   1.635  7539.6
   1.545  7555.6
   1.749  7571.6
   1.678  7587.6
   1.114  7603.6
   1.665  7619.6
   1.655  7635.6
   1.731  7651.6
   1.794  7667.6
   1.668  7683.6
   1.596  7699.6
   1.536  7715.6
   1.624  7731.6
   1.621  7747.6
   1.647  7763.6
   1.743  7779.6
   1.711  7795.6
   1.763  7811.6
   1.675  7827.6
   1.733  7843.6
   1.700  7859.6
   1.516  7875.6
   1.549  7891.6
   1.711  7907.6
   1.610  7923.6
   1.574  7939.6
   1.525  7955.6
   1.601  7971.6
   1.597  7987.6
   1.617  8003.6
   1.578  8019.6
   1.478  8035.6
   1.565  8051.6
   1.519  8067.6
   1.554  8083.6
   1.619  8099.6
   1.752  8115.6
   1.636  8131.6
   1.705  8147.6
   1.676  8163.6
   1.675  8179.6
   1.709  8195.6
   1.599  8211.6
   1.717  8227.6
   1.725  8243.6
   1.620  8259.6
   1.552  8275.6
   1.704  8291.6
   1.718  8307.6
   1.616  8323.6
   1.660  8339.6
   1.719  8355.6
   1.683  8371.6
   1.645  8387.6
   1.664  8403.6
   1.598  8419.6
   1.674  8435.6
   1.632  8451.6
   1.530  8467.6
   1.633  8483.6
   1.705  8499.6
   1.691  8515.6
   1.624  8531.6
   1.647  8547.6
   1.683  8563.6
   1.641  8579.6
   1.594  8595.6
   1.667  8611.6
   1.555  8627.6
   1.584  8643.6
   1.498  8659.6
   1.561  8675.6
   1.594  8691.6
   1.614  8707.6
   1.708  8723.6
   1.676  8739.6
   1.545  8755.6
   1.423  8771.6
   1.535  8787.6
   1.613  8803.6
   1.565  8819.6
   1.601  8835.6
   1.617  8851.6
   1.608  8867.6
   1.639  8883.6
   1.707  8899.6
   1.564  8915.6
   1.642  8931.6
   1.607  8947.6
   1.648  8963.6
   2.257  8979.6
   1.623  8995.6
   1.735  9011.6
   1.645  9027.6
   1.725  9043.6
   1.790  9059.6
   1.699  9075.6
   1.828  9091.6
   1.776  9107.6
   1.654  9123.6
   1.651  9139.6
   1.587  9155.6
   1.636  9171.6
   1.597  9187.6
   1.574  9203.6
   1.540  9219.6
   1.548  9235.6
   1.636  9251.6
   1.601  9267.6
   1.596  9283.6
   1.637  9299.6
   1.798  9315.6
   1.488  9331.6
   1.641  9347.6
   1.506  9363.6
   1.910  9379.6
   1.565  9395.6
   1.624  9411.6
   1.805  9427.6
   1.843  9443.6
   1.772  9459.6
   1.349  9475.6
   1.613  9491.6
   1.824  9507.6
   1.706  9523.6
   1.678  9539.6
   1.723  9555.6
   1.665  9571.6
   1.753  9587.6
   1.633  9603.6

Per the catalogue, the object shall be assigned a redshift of 0.290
